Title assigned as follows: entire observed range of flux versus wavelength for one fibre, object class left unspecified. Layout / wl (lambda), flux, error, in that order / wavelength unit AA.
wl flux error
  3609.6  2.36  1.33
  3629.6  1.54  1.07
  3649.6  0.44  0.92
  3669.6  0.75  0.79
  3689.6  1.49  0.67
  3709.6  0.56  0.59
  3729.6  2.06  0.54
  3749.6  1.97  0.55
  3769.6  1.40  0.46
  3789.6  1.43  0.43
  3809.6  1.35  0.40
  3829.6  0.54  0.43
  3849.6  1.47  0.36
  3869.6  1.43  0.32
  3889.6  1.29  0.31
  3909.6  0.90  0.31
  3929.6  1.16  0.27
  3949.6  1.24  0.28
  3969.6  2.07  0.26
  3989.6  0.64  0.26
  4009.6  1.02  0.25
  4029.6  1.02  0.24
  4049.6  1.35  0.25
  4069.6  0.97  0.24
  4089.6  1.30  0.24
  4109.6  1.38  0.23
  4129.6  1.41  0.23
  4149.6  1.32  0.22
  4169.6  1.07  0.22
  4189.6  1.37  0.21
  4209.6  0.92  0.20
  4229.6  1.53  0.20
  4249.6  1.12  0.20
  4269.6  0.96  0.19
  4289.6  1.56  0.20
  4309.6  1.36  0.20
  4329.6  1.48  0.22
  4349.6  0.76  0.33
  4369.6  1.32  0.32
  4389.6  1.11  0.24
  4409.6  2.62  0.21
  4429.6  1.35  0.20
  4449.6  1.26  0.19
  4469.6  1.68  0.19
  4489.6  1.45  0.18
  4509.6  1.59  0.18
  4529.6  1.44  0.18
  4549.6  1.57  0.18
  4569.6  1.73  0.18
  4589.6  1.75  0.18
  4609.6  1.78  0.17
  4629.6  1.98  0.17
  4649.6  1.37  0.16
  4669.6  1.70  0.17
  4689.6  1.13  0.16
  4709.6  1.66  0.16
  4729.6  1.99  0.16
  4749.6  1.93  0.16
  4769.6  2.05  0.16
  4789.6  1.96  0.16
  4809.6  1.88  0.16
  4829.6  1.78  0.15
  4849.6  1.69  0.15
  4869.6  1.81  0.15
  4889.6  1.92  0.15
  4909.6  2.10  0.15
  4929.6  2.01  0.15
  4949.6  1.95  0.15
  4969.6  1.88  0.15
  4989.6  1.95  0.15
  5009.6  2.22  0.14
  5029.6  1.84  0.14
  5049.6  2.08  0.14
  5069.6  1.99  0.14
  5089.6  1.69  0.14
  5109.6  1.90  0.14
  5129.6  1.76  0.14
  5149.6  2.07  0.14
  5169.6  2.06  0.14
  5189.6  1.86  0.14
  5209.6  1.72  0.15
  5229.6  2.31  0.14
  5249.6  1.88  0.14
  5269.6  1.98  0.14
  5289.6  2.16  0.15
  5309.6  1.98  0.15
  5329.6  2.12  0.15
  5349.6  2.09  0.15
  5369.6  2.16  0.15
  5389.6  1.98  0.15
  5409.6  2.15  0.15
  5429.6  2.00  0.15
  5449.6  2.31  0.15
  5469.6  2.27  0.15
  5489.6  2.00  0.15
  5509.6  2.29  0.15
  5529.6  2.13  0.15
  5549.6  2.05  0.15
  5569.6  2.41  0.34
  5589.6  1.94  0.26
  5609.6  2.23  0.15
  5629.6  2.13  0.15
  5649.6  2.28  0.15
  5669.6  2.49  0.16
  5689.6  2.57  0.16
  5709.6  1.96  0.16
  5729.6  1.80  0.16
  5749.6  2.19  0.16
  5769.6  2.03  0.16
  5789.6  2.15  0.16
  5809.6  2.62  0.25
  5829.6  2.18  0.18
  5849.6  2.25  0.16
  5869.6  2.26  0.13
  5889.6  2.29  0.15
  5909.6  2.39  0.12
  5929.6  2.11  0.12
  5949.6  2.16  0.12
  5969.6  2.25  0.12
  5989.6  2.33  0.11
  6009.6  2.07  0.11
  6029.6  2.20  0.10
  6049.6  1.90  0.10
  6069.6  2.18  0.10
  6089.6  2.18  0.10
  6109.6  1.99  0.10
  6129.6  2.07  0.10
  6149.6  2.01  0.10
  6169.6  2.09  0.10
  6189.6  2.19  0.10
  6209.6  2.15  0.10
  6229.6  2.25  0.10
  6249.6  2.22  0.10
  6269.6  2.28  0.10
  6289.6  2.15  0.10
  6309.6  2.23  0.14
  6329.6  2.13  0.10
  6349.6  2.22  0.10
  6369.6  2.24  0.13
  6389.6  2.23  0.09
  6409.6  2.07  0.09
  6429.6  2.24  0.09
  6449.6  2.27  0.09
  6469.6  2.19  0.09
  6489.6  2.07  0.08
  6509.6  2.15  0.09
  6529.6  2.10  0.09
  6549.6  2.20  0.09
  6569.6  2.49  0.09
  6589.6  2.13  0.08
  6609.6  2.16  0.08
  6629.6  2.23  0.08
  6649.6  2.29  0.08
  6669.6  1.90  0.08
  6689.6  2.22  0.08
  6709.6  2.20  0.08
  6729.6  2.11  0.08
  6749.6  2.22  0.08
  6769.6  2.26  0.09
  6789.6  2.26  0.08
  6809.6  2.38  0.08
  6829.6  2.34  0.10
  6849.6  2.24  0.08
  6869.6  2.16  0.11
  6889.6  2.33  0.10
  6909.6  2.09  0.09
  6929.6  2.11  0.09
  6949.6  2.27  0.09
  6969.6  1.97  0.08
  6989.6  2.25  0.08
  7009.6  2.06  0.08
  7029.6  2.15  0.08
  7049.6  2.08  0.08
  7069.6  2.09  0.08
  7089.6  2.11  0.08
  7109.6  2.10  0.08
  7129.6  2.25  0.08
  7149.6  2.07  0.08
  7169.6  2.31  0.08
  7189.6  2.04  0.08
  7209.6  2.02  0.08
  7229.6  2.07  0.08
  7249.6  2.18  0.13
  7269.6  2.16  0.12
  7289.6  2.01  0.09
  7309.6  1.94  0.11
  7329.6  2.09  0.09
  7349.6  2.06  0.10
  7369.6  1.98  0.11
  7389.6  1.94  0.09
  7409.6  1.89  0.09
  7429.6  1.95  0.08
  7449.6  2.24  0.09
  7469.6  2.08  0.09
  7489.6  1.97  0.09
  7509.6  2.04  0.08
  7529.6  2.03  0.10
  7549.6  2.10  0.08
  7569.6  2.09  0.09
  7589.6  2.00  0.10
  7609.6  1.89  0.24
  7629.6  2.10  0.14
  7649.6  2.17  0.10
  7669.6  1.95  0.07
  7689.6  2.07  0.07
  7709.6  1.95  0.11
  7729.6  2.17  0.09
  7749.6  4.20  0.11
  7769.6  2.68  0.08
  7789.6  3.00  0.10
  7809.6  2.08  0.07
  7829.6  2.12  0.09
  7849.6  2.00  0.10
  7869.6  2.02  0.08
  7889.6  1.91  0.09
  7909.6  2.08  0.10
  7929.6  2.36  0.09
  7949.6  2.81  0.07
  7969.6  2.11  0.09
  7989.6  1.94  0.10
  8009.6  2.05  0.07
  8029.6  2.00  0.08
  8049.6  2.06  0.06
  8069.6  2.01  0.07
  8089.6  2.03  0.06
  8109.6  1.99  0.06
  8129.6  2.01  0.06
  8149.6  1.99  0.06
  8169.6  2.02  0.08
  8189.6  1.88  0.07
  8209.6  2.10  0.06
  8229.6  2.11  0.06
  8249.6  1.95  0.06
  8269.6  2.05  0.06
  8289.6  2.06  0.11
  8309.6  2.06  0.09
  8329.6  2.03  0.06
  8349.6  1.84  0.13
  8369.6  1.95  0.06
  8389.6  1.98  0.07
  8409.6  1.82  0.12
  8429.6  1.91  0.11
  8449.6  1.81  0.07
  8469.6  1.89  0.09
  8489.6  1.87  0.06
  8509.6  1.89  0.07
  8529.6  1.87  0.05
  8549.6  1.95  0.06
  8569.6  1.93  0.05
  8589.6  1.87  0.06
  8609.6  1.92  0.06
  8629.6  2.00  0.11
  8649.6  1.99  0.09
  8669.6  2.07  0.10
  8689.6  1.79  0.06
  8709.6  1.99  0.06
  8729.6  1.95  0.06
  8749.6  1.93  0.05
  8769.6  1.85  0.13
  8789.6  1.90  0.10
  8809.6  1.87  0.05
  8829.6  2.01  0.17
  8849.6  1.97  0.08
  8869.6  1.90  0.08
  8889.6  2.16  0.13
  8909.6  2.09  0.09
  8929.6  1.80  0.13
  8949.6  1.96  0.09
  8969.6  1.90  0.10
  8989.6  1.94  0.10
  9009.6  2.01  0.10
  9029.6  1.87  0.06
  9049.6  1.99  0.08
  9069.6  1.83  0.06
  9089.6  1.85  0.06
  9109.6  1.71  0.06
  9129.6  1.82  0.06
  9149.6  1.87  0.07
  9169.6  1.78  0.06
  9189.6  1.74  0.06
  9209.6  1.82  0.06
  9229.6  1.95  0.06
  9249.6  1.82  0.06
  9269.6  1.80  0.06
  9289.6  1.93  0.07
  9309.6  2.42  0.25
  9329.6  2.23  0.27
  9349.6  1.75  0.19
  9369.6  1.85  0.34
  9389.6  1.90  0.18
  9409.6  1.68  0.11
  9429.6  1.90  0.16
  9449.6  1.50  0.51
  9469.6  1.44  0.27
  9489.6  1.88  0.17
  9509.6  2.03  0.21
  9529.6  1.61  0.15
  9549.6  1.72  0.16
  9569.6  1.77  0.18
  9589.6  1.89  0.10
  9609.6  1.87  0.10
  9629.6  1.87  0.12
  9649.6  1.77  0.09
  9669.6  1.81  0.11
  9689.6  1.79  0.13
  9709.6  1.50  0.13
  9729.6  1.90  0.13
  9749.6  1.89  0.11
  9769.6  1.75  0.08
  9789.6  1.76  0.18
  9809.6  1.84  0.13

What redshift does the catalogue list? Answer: 0.18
